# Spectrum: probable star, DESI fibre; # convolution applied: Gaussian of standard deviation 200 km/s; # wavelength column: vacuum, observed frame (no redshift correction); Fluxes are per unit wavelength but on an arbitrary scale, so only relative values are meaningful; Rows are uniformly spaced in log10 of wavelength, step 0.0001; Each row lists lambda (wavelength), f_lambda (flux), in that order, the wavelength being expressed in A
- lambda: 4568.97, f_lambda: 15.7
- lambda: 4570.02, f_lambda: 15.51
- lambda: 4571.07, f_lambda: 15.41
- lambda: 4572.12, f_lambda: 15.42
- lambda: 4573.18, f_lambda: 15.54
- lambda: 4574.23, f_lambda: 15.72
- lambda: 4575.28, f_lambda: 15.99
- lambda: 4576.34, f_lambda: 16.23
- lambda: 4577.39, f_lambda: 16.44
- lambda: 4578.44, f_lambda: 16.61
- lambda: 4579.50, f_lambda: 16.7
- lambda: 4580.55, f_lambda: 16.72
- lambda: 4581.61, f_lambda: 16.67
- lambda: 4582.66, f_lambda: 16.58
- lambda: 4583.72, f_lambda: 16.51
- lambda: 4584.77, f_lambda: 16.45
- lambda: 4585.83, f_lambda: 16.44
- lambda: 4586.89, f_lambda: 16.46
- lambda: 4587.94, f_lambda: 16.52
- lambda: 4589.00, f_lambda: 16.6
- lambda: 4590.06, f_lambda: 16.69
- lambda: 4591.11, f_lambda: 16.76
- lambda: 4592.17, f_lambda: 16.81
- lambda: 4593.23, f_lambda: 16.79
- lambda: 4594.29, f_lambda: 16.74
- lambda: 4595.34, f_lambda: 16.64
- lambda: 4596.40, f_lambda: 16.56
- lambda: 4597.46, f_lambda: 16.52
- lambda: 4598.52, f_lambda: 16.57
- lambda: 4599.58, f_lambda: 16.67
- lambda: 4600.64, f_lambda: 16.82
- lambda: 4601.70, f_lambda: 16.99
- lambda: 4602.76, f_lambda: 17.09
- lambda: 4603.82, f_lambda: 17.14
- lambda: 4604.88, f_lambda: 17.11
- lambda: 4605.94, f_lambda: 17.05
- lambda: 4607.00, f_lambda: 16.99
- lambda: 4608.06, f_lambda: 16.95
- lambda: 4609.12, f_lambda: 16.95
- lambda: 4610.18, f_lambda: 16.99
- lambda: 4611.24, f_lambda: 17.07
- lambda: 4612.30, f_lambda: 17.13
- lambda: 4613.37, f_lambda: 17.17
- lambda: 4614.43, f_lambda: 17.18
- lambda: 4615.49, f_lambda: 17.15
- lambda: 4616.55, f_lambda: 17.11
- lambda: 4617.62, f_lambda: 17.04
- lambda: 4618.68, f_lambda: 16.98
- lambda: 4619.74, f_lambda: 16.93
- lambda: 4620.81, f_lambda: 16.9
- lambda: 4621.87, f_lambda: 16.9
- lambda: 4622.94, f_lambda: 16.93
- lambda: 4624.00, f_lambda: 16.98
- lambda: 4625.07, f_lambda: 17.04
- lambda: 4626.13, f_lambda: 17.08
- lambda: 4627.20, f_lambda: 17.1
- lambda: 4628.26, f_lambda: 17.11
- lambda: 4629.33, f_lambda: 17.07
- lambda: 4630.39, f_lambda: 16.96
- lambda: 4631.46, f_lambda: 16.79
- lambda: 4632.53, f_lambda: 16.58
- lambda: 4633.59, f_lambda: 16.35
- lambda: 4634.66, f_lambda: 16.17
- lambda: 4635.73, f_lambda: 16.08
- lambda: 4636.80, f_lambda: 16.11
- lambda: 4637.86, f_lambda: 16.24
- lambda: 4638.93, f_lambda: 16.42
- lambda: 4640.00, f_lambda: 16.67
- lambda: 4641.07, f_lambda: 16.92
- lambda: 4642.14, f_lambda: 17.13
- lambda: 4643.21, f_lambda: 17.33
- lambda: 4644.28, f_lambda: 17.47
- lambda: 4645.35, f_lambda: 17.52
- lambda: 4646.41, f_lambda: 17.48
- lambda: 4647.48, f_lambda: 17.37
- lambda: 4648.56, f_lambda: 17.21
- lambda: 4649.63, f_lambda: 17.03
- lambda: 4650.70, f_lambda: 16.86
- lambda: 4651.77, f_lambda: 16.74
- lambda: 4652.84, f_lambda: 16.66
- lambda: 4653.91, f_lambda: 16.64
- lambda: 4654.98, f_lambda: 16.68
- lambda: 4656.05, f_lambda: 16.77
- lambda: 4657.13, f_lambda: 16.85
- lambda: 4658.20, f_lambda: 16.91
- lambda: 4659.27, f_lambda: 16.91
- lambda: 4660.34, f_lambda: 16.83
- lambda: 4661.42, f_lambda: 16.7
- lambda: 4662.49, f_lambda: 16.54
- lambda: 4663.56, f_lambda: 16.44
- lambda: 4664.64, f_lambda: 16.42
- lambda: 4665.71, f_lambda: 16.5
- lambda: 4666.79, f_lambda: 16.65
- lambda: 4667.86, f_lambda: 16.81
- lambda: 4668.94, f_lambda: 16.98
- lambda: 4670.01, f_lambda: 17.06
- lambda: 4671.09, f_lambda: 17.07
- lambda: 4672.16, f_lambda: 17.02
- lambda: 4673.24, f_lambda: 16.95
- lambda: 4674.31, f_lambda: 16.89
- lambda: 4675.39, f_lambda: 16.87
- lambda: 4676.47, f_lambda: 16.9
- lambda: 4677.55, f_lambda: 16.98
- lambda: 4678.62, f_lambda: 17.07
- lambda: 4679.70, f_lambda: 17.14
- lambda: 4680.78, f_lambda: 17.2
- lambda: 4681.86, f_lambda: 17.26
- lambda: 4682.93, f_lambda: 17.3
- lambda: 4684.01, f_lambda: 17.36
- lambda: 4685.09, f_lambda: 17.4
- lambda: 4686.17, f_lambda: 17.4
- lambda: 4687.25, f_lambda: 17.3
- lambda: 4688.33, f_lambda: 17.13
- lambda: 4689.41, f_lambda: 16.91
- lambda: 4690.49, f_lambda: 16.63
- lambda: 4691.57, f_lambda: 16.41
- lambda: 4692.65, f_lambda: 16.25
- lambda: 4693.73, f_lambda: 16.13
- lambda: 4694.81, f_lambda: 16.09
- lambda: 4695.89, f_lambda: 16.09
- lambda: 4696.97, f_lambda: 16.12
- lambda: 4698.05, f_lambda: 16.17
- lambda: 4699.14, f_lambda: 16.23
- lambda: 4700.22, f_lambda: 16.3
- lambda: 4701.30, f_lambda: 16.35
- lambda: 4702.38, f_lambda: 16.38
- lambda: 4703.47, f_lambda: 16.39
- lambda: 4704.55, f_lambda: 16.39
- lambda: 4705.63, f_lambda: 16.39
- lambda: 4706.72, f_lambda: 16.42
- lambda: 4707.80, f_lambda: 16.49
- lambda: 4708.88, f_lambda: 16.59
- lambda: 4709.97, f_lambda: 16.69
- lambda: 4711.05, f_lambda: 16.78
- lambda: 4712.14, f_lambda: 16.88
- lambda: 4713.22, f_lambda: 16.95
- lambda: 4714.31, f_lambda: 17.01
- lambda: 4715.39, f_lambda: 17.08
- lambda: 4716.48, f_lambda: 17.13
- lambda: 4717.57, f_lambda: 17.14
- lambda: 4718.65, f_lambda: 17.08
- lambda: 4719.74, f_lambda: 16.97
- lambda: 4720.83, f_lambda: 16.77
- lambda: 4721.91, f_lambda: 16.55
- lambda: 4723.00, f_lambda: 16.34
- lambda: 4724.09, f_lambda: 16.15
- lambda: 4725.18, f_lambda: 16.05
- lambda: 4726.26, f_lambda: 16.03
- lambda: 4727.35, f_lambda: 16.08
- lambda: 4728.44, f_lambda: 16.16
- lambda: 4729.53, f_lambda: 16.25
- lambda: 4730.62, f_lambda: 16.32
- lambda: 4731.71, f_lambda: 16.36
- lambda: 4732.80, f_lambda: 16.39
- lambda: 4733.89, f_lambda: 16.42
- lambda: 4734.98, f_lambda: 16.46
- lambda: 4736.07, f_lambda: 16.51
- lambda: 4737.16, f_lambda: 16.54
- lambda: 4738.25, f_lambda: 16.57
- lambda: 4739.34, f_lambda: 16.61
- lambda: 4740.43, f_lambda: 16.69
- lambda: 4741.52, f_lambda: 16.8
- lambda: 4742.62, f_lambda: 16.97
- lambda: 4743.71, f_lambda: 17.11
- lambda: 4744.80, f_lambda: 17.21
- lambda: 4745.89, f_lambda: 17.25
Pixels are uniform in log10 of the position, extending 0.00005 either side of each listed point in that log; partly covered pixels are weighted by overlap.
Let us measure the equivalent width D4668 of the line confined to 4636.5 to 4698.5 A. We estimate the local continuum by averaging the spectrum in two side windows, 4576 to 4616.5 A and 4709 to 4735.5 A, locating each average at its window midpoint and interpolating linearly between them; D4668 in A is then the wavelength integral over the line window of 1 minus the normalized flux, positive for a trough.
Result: -0.7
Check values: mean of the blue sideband 16.8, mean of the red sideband 16.6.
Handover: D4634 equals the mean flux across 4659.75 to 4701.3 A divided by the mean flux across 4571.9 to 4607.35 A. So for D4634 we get 1.0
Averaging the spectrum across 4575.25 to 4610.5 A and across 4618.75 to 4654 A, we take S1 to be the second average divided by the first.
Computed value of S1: 1.01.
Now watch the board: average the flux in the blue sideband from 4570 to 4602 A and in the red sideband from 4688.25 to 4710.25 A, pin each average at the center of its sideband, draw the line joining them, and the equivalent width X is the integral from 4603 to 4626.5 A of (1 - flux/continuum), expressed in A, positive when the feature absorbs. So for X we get -0.9 A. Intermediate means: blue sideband 16.4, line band 17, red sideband 16.4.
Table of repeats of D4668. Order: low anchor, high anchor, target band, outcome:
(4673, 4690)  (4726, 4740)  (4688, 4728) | 0.5 A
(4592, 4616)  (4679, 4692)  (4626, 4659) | 0.3 A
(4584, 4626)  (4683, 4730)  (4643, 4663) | -0.3 A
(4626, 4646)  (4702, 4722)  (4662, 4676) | 0.0 A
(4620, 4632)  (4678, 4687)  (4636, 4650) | 0.1 A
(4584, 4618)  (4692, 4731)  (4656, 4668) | 0.0 A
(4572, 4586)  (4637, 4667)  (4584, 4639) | -0.9 A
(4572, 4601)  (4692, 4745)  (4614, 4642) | -0.5 A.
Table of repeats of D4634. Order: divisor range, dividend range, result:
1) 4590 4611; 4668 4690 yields 1.01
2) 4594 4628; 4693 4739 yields 0.97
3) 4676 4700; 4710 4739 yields 0.99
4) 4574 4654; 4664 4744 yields 0.99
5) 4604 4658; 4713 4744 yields 0.98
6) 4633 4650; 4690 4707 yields 0.97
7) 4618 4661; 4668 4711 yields 0.99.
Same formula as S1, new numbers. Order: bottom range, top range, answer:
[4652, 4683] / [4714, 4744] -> 0.98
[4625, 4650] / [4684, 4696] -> 0.99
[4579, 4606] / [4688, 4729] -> 0.99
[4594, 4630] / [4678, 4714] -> 0.98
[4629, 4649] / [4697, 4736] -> 0.98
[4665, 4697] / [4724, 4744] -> 0.97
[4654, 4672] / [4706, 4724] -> 1.00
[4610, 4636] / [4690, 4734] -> 0.97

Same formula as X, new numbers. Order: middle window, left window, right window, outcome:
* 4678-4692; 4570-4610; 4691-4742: -0.5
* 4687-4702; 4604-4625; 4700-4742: 0.2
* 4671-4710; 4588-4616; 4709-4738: -0.1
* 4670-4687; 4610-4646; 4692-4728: -0.5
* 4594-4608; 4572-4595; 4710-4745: -0.3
